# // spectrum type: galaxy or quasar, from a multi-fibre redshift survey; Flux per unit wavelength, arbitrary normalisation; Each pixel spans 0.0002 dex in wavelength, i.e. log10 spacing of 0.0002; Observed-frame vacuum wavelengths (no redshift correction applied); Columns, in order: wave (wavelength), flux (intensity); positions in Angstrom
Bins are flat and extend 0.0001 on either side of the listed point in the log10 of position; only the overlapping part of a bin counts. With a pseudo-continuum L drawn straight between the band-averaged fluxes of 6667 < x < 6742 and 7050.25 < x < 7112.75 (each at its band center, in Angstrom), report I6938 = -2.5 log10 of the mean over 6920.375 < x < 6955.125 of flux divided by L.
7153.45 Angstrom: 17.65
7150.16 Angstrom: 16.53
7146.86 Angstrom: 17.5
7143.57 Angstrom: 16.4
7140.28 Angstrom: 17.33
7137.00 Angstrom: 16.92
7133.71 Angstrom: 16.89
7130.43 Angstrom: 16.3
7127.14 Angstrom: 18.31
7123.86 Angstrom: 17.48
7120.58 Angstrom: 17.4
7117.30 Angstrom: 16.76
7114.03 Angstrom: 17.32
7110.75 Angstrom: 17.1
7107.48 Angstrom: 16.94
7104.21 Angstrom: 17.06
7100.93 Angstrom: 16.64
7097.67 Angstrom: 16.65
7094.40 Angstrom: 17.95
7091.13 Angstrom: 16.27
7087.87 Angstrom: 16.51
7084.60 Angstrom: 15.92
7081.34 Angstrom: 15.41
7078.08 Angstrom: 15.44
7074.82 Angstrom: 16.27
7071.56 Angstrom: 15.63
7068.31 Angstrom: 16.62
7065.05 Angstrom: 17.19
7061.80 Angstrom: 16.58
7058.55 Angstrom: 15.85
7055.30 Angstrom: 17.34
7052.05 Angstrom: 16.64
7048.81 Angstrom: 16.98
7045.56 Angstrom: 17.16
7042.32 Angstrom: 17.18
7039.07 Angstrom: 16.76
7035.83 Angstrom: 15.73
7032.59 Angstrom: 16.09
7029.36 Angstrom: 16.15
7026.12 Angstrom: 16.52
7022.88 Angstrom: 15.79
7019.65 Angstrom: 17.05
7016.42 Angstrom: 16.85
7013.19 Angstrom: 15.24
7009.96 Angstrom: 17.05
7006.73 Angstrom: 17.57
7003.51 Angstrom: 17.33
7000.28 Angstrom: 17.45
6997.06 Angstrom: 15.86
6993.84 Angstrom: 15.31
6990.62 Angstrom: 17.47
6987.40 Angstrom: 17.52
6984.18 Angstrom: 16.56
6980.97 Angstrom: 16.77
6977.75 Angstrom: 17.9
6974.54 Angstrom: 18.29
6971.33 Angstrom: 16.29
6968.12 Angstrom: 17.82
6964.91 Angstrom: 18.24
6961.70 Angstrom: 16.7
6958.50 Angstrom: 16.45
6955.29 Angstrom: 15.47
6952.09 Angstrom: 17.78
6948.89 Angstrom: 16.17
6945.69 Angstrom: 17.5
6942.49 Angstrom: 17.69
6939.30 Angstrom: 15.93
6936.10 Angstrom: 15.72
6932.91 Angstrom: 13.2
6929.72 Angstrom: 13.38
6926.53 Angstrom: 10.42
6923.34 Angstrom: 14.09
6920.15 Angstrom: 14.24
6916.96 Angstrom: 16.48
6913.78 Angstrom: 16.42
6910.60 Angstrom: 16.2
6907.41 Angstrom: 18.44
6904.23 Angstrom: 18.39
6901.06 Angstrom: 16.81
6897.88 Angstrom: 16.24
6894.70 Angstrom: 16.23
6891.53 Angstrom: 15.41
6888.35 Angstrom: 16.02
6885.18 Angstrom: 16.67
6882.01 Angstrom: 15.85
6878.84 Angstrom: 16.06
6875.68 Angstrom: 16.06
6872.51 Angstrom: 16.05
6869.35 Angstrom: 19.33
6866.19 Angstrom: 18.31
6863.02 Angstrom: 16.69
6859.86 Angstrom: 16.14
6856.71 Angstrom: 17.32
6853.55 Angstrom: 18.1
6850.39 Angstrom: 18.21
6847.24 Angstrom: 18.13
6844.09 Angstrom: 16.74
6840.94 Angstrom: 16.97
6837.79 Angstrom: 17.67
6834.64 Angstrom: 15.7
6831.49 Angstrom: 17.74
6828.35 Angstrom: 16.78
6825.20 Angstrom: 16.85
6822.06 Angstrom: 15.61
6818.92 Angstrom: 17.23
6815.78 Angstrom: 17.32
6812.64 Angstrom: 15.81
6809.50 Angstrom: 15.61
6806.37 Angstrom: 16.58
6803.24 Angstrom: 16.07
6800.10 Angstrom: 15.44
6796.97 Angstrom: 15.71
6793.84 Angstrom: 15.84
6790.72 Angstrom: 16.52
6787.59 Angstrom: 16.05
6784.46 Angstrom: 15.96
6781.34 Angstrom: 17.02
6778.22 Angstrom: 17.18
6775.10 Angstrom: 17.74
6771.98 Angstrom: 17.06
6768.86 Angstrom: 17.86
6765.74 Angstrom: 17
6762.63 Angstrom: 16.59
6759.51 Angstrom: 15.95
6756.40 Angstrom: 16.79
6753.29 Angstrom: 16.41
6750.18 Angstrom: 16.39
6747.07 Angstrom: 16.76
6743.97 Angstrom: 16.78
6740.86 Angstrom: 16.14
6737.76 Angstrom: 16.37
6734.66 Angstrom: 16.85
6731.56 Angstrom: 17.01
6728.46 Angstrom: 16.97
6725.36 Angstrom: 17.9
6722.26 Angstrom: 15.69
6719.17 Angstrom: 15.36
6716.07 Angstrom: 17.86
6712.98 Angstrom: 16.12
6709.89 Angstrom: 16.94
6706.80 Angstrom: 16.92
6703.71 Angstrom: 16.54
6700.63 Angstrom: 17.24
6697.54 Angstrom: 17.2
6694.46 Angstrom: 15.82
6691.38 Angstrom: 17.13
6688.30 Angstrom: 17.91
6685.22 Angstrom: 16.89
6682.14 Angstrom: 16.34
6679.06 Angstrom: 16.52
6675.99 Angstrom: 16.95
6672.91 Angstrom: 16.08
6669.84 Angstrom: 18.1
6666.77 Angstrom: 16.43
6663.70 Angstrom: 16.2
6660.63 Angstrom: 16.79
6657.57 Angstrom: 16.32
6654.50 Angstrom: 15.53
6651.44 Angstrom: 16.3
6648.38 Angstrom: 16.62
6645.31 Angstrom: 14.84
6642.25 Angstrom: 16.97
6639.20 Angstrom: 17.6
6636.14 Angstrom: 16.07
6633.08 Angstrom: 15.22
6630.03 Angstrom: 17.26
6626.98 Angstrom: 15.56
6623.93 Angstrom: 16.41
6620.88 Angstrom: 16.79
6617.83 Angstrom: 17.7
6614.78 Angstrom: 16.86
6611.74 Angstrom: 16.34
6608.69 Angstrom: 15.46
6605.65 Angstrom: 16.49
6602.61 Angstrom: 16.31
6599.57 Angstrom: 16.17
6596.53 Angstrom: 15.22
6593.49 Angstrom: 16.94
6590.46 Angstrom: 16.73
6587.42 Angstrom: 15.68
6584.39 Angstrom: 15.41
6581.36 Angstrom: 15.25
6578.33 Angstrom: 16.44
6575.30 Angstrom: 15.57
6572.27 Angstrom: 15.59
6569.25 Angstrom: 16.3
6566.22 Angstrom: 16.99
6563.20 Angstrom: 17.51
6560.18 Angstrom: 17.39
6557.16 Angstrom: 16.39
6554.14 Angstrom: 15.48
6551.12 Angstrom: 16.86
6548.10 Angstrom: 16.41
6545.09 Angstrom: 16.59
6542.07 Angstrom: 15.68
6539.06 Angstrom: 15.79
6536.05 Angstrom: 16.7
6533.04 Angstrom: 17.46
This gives 0.10 mag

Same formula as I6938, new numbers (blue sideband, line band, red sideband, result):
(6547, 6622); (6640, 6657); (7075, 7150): 0.02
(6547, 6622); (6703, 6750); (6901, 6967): -0.03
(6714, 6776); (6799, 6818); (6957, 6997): 0.04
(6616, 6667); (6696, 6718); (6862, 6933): -0.04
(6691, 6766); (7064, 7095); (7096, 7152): 0.05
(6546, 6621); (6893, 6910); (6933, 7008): -0.02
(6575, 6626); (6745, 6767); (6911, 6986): -0.03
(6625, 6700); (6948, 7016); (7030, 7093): -0.03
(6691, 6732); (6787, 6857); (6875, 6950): -0.03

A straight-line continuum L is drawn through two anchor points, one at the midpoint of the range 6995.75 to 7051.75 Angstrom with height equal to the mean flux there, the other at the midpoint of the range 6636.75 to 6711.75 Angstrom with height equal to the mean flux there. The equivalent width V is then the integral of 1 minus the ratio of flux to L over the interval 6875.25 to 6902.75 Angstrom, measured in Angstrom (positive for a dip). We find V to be 0.8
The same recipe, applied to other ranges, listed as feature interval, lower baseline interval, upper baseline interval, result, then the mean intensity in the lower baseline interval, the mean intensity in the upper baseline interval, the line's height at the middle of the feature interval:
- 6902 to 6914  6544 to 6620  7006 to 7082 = -0.74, 16.3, 16.5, 16.4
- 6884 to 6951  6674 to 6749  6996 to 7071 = 3.54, 16.8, 16.6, 16.7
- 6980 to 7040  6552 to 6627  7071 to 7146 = 0.34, 16.3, 16.8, 16.7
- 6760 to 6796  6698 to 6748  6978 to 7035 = -0.10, 16.7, 16.6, 16.7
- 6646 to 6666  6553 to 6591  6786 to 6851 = 0.11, 16.2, 16.6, 16.3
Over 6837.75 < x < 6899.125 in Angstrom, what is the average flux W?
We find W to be 16.9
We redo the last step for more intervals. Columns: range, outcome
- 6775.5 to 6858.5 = 16.7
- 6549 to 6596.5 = 16.3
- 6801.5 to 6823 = 16.3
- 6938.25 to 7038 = 16.8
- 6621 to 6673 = 16.4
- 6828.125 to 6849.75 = 17.2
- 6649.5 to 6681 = 16.5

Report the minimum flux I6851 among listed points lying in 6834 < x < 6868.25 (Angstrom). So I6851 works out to 15.7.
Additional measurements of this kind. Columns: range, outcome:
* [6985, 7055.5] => 15.24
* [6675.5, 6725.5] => 15.36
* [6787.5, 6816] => 15.44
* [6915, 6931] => 10.42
